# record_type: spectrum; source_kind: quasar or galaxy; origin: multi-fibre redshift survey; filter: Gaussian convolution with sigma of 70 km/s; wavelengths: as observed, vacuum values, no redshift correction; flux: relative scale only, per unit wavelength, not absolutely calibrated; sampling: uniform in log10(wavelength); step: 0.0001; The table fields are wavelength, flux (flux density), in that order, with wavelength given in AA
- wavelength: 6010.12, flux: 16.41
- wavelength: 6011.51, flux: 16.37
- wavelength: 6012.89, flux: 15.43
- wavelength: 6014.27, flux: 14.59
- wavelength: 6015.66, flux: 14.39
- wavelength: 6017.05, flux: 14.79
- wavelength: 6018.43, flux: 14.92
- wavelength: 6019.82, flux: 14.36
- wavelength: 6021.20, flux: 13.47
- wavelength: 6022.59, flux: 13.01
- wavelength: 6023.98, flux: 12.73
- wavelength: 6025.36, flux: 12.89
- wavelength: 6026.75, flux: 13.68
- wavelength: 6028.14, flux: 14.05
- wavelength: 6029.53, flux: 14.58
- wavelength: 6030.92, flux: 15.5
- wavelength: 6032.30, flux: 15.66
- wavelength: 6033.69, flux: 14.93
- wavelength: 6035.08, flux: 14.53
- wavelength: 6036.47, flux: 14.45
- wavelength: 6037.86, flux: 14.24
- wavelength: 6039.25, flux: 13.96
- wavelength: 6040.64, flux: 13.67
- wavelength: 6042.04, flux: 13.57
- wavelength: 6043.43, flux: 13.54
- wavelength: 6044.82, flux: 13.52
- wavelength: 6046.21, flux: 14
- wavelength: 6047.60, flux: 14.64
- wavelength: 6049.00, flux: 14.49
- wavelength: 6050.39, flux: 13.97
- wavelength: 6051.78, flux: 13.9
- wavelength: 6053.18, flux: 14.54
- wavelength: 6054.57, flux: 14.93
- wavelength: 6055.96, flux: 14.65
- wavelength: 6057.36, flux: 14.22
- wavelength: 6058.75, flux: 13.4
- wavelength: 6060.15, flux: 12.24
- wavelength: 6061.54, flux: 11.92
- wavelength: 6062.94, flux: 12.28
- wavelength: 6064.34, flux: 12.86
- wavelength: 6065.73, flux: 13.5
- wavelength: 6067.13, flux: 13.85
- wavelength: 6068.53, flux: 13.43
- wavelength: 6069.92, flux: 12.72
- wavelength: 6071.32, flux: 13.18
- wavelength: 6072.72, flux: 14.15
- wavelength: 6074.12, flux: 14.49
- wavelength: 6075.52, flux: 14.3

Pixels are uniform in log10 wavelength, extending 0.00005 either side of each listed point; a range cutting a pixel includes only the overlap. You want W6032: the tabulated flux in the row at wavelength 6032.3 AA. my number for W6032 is 15.66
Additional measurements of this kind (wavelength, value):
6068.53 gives 13.43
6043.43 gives 13.54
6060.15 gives 12.24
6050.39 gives 13.97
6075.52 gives 14.3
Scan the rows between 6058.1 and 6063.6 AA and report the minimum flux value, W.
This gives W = 11.92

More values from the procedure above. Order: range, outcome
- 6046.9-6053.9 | 13.9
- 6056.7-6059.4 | 13.4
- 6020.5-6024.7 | 12.73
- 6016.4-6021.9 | 13.47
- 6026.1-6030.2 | 13.68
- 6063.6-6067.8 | 12.86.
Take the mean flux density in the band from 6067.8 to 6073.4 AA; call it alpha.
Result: 13.4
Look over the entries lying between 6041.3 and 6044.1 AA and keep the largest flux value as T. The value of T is 13.57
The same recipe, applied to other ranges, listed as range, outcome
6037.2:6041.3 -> 14.24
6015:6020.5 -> 14.92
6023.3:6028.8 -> 14.05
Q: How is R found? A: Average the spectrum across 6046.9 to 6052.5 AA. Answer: 14.2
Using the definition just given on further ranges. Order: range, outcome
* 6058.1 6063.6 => 12.4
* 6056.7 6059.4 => 13.8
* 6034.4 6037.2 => 14.5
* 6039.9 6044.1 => 13.6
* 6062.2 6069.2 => 13.2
